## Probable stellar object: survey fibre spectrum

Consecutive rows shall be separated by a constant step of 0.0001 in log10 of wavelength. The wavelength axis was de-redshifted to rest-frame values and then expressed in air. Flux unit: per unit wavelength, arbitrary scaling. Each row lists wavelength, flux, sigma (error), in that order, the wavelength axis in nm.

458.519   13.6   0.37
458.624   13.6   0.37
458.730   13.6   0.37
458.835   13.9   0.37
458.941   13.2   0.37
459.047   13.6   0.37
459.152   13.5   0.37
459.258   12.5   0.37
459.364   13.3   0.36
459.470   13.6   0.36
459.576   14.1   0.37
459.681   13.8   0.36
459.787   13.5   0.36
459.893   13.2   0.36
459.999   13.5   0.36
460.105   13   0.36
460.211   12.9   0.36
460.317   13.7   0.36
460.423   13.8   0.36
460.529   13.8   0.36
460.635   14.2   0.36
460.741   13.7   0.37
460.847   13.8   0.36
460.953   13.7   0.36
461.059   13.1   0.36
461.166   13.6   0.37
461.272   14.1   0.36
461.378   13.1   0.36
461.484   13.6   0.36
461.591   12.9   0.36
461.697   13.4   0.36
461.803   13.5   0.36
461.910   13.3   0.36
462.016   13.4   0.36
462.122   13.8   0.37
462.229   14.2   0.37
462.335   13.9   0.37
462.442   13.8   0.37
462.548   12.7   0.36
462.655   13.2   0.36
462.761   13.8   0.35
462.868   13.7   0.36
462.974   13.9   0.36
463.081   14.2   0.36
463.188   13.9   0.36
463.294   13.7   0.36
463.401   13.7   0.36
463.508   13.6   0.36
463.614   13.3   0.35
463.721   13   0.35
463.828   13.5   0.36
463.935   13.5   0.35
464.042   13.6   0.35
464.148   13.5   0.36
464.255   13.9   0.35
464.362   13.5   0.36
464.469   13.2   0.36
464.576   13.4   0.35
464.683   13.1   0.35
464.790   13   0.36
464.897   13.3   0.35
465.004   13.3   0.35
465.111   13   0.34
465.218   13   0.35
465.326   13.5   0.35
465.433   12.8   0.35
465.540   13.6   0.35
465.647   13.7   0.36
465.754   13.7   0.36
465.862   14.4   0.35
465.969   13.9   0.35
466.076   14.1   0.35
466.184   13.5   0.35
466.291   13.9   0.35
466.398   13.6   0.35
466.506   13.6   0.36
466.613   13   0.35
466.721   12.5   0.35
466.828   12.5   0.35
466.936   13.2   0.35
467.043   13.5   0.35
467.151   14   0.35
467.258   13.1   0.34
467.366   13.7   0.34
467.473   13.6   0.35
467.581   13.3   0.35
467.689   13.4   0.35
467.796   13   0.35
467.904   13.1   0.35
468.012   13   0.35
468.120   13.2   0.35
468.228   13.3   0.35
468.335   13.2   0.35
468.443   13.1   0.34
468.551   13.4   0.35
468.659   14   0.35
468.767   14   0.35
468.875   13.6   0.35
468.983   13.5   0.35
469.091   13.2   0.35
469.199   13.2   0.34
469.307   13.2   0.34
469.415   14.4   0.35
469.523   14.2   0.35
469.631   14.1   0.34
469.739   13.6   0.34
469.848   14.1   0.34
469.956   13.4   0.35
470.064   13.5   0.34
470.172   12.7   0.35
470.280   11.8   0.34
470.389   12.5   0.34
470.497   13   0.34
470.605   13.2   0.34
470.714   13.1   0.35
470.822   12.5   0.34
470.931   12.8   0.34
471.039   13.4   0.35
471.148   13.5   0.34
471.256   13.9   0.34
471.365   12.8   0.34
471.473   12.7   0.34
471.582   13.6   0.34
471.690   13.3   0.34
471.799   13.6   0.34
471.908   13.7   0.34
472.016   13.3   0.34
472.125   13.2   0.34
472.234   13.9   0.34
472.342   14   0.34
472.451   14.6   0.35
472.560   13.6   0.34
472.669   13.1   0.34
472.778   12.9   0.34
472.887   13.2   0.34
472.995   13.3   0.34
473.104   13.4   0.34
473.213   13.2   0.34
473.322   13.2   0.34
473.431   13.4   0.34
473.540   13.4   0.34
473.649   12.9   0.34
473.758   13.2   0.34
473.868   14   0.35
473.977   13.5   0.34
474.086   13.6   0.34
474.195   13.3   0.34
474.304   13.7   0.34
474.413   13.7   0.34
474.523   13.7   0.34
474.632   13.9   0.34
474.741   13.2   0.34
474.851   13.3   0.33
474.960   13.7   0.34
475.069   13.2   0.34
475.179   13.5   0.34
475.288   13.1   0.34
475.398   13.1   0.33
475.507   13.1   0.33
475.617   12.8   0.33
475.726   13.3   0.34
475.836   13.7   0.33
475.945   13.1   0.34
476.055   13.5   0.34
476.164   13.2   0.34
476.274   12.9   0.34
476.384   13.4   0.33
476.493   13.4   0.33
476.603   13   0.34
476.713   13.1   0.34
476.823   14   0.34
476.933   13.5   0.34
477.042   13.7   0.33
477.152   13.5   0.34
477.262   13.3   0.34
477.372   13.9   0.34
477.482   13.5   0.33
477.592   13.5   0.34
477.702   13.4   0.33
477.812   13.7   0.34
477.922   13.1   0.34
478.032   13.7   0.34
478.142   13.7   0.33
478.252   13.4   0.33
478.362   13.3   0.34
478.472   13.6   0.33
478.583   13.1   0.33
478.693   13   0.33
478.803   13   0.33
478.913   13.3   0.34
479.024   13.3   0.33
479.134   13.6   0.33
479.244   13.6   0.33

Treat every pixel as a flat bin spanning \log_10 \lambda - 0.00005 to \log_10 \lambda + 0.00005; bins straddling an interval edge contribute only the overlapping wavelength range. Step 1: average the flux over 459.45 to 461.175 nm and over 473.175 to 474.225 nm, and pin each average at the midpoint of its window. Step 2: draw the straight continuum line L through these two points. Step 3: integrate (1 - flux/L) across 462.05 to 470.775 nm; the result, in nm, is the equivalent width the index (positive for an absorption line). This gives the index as 0.03 nm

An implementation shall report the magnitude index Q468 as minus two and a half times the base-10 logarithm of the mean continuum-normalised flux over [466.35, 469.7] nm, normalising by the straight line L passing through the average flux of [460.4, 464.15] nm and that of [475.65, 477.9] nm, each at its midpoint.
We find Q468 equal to 0.01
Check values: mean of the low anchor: 13.6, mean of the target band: 13.4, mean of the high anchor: 13.4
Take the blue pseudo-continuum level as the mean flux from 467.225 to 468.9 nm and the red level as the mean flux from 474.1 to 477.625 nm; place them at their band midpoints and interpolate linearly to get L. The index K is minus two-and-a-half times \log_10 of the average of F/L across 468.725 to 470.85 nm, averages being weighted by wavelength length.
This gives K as 0.00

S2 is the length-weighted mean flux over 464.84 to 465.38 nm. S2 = 13.2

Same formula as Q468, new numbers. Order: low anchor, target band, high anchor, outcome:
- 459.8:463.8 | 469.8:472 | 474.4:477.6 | 0.024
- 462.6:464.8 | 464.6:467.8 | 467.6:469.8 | 0.009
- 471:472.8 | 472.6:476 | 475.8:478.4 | 0.010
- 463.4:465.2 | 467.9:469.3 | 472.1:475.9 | 0.002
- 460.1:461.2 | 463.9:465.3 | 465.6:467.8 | 0.016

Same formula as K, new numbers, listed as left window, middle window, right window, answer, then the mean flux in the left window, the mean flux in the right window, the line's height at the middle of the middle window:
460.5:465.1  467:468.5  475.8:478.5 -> 0.02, 13.5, 13.4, 13.5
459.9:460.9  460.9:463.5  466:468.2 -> -0.01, 13.6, 13.3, 13.5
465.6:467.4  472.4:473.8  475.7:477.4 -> 0.01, 13.5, 13.4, 13.4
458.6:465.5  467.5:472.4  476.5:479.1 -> 0.01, 13.5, 13.4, 13.5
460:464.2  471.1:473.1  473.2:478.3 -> 0.00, 13.6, 13.4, 13.5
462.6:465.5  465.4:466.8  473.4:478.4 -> -0.01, 13.4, 13.4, 13.4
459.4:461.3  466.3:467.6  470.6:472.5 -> 0.01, 13.6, 13.4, 13.5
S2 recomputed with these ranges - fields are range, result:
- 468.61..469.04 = 13.8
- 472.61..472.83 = 13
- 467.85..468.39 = 13.2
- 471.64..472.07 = 13.5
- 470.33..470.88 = 12.8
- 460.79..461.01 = 13.8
